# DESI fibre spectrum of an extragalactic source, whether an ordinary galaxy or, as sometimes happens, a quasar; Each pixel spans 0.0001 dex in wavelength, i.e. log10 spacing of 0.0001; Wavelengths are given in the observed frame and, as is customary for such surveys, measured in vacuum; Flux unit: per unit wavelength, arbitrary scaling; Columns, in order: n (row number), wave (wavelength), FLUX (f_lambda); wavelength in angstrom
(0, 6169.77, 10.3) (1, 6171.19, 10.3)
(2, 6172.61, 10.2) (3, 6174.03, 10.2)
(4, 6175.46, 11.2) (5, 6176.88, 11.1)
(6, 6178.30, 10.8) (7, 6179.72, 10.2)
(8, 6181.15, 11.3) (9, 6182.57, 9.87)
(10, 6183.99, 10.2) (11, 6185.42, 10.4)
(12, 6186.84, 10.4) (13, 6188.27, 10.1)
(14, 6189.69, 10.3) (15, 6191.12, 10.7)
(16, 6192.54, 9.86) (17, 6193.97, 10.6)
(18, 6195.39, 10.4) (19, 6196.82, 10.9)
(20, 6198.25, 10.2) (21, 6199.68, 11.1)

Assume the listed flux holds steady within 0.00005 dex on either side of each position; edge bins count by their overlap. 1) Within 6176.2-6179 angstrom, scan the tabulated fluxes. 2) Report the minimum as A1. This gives 10.8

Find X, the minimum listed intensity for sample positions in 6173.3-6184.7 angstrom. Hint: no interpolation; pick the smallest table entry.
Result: 9.87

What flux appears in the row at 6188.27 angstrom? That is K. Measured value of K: 10.1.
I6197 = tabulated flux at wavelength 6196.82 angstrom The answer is 10.9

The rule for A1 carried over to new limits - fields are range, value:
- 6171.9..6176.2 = 10.2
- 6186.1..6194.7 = 9.86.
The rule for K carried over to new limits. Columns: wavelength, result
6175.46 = 11.2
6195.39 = 10.4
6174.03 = 10.2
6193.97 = 10.6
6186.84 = 10.4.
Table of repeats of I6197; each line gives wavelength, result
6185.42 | 10.4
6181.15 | 11.3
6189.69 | 10.3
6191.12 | 10.7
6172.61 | 10.2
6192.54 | 9.86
